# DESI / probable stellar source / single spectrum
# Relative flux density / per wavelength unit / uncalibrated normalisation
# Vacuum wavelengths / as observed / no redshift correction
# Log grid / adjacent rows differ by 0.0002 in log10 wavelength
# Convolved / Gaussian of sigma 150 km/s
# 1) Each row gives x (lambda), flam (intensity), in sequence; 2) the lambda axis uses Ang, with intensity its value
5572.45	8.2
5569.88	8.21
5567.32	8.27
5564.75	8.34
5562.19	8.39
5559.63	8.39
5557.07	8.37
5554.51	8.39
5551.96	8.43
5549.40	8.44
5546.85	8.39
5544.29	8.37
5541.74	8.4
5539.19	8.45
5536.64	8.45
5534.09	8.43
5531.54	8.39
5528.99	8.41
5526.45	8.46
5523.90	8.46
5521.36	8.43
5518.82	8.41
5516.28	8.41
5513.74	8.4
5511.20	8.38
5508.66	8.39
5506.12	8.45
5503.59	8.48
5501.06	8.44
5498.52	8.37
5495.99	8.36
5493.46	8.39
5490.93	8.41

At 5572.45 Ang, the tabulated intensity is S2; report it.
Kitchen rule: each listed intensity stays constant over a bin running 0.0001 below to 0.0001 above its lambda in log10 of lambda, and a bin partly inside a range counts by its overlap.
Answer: 8.2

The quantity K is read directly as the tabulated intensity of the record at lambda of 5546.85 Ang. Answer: 8.39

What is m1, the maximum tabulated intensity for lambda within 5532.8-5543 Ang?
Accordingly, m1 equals 8.45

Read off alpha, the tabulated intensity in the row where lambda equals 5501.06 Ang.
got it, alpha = 8.44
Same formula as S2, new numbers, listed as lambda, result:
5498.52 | 8.37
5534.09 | 8.43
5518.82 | 8.41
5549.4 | 8.44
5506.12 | 8.45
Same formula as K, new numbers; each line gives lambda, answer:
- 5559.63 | 8.39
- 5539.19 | 8.45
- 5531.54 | 8.39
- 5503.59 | 8.48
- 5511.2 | 8.38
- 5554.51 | 8.39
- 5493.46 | 8.39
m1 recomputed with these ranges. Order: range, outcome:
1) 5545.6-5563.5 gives 8.44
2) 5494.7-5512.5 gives 8.48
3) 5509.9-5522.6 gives 8.43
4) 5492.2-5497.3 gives 8.39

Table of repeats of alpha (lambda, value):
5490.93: 8.41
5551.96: 8.43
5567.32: 8.27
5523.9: 8.46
